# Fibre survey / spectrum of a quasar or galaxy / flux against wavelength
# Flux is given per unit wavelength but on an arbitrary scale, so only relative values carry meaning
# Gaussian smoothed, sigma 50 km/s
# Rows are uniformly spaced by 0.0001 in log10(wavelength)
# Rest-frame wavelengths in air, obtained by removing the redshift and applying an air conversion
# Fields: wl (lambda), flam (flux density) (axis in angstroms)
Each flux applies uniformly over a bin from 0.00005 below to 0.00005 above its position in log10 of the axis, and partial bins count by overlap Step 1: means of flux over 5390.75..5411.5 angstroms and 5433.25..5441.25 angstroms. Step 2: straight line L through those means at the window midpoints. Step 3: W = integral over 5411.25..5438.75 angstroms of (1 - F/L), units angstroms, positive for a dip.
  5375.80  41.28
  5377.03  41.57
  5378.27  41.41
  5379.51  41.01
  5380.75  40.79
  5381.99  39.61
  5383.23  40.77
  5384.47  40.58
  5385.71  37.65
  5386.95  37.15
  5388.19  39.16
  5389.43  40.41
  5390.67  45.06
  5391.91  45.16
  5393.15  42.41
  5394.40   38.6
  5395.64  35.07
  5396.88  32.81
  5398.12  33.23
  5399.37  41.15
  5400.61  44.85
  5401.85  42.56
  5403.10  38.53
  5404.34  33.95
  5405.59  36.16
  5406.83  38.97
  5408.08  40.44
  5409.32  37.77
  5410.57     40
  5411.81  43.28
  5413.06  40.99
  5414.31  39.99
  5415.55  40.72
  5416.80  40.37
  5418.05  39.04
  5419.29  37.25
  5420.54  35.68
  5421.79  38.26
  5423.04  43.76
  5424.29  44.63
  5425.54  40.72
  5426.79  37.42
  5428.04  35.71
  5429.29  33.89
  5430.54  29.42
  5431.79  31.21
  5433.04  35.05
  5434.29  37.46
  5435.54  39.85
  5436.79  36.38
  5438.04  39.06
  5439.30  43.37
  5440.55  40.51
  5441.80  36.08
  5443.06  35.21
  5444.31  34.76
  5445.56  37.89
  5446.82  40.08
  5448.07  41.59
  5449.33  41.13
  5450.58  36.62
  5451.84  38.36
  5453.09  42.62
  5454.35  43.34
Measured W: 0.7 angstroms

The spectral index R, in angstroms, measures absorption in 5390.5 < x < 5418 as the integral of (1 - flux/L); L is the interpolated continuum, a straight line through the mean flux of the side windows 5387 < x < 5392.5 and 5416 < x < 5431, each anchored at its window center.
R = 0.5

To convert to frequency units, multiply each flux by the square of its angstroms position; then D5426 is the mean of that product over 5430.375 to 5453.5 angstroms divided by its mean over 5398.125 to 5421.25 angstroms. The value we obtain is 1.0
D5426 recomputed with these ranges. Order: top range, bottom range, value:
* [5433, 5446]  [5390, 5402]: 0.96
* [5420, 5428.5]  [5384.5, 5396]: 1.00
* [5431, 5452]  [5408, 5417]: 0.95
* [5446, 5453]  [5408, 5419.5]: 1.00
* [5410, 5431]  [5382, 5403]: 0.99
